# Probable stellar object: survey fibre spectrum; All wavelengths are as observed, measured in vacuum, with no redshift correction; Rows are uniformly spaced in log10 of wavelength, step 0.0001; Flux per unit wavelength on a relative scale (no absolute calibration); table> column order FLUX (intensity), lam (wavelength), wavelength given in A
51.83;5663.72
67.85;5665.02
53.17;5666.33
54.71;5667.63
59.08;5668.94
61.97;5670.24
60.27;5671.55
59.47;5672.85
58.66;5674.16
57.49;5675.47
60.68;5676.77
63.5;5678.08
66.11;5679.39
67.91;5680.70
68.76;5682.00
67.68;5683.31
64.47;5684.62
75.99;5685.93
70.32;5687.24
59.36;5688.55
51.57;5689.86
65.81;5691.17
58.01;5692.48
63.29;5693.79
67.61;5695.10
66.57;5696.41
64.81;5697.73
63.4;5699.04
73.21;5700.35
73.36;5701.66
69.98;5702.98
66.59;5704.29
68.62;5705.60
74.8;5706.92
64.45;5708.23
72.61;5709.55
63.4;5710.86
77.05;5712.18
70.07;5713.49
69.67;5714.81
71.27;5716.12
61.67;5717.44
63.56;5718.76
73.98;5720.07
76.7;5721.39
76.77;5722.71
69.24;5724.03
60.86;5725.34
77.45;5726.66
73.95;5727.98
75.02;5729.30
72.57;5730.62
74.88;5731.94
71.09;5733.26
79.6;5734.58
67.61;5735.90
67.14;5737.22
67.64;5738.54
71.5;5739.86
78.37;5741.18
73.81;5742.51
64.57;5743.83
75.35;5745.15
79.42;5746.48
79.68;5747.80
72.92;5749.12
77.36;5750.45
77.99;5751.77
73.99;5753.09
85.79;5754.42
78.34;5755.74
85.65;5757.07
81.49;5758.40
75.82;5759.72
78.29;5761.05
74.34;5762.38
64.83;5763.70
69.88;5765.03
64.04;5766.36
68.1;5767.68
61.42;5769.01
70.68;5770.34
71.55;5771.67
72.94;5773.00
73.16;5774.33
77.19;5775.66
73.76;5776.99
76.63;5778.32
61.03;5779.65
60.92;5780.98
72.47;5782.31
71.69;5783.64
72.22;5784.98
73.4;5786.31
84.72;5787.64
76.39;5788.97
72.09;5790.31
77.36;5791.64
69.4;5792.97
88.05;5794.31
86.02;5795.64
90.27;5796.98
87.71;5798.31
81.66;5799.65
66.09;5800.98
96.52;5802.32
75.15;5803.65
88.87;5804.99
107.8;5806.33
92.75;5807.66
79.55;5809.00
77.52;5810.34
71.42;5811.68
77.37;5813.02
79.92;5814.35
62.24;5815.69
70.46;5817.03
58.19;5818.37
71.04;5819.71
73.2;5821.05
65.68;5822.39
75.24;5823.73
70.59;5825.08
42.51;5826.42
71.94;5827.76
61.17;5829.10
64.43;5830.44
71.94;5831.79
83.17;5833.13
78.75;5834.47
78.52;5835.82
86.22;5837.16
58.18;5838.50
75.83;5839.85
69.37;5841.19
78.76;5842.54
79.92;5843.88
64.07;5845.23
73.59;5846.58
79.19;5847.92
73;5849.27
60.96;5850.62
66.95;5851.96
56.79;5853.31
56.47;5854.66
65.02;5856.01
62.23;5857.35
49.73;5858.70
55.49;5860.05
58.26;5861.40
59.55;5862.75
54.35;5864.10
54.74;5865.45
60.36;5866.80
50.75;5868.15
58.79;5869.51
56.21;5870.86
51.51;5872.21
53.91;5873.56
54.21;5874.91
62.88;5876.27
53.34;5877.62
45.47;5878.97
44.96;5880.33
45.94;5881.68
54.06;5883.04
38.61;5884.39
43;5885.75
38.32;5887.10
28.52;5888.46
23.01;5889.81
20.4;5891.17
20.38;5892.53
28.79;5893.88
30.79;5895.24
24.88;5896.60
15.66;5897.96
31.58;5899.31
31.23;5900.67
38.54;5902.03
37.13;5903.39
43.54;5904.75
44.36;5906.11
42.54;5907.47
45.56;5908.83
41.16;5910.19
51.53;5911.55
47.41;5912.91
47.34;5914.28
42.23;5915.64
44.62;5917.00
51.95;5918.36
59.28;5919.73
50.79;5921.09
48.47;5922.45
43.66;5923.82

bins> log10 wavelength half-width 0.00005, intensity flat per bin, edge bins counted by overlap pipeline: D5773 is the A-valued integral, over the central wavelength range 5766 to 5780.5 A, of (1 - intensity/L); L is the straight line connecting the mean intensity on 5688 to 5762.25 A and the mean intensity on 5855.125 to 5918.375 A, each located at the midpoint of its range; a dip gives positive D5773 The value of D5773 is -1.5 A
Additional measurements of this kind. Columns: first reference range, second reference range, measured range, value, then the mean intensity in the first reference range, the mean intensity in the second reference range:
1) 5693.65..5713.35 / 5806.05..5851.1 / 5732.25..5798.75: -3.4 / 68.8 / 72.8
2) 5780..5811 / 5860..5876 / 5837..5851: -1.9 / 80.2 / 55.8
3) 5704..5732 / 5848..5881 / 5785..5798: -3.2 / 70.7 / 57.3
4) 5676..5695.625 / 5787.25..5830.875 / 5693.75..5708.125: -0.5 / 64.7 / 76.2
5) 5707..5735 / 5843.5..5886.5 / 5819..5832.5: -1.2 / 71.2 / 57.4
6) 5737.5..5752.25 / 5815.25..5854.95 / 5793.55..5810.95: -3.6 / 74.2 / 69.4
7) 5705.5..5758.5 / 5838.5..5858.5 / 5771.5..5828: -4.4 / 73.1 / 67.9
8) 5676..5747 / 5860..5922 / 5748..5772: -4.5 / 69.1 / 44.2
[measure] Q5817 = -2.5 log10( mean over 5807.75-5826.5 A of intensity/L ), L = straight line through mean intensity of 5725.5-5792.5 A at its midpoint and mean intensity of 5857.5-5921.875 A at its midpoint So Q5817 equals -0.173 mag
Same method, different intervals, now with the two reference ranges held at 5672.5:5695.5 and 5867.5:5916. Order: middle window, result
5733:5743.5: -0.24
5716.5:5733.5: -0.20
